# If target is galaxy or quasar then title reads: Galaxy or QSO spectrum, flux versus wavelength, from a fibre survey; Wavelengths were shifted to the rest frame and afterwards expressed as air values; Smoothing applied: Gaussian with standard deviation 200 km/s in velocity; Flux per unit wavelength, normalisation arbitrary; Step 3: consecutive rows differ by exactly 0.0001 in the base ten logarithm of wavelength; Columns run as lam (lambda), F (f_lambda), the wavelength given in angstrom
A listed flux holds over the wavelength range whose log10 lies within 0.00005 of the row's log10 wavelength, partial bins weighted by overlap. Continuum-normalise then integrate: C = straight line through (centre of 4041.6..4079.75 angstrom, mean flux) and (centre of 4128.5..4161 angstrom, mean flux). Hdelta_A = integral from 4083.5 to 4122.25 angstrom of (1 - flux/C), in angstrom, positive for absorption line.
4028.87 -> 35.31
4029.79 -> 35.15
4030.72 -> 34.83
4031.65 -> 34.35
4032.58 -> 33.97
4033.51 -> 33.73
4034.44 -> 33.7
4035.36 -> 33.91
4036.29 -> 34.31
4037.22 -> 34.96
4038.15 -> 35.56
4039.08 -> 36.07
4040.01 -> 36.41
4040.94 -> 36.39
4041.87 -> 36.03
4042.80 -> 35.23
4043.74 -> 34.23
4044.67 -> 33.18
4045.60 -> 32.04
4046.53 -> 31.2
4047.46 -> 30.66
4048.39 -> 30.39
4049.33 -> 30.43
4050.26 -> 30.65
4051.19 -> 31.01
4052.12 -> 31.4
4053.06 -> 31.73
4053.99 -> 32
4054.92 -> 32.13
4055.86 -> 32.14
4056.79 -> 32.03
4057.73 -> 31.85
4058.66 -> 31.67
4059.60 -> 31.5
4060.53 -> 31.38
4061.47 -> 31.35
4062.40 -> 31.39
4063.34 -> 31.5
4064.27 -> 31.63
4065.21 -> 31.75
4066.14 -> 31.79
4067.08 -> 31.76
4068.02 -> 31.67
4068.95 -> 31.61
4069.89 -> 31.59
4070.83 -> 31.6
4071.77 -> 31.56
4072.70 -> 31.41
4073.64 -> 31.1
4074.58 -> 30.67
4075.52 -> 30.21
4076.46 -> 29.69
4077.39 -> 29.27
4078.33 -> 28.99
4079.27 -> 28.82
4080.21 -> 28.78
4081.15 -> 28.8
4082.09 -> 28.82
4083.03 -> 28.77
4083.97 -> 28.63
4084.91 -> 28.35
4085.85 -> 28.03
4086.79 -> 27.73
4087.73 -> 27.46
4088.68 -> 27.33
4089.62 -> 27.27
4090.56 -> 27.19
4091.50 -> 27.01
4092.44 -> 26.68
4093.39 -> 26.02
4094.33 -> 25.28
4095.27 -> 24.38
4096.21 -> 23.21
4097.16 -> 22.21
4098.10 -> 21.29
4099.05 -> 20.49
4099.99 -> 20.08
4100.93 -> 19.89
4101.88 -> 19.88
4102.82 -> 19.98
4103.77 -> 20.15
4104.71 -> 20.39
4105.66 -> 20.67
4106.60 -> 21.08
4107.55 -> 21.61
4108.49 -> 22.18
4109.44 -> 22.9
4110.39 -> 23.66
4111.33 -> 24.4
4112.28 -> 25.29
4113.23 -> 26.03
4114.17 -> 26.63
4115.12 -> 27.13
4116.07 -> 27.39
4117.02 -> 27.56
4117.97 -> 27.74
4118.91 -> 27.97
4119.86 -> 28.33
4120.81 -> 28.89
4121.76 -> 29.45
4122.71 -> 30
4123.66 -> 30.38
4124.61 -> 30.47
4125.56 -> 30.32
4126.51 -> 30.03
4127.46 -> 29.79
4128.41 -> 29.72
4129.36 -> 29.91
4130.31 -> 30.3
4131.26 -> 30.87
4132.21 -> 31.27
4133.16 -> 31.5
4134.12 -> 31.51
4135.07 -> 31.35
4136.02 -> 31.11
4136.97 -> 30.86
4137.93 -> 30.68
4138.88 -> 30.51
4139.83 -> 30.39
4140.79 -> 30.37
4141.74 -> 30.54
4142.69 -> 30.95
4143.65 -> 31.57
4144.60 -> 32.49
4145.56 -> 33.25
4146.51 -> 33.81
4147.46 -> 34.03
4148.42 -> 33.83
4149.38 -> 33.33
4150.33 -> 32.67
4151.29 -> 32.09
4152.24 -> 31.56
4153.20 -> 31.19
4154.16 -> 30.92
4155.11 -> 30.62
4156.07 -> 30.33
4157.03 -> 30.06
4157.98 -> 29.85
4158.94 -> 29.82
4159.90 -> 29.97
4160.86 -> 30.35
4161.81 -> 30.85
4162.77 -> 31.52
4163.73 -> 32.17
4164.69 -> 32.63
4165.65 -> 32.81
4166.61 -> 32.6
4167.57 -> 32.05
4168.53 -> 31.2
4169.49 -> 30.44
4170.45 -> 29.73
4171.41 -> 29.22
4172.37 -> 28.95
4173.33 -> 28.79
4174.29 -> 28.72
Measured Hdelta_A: 8.1 angstrom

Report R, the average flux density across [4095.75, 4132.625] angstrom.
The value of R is 25.6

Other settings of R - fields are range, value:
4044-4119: 27.9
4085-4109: 23.6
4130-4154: 31.7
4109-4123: 26.9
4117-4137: 30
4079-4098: 26.9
